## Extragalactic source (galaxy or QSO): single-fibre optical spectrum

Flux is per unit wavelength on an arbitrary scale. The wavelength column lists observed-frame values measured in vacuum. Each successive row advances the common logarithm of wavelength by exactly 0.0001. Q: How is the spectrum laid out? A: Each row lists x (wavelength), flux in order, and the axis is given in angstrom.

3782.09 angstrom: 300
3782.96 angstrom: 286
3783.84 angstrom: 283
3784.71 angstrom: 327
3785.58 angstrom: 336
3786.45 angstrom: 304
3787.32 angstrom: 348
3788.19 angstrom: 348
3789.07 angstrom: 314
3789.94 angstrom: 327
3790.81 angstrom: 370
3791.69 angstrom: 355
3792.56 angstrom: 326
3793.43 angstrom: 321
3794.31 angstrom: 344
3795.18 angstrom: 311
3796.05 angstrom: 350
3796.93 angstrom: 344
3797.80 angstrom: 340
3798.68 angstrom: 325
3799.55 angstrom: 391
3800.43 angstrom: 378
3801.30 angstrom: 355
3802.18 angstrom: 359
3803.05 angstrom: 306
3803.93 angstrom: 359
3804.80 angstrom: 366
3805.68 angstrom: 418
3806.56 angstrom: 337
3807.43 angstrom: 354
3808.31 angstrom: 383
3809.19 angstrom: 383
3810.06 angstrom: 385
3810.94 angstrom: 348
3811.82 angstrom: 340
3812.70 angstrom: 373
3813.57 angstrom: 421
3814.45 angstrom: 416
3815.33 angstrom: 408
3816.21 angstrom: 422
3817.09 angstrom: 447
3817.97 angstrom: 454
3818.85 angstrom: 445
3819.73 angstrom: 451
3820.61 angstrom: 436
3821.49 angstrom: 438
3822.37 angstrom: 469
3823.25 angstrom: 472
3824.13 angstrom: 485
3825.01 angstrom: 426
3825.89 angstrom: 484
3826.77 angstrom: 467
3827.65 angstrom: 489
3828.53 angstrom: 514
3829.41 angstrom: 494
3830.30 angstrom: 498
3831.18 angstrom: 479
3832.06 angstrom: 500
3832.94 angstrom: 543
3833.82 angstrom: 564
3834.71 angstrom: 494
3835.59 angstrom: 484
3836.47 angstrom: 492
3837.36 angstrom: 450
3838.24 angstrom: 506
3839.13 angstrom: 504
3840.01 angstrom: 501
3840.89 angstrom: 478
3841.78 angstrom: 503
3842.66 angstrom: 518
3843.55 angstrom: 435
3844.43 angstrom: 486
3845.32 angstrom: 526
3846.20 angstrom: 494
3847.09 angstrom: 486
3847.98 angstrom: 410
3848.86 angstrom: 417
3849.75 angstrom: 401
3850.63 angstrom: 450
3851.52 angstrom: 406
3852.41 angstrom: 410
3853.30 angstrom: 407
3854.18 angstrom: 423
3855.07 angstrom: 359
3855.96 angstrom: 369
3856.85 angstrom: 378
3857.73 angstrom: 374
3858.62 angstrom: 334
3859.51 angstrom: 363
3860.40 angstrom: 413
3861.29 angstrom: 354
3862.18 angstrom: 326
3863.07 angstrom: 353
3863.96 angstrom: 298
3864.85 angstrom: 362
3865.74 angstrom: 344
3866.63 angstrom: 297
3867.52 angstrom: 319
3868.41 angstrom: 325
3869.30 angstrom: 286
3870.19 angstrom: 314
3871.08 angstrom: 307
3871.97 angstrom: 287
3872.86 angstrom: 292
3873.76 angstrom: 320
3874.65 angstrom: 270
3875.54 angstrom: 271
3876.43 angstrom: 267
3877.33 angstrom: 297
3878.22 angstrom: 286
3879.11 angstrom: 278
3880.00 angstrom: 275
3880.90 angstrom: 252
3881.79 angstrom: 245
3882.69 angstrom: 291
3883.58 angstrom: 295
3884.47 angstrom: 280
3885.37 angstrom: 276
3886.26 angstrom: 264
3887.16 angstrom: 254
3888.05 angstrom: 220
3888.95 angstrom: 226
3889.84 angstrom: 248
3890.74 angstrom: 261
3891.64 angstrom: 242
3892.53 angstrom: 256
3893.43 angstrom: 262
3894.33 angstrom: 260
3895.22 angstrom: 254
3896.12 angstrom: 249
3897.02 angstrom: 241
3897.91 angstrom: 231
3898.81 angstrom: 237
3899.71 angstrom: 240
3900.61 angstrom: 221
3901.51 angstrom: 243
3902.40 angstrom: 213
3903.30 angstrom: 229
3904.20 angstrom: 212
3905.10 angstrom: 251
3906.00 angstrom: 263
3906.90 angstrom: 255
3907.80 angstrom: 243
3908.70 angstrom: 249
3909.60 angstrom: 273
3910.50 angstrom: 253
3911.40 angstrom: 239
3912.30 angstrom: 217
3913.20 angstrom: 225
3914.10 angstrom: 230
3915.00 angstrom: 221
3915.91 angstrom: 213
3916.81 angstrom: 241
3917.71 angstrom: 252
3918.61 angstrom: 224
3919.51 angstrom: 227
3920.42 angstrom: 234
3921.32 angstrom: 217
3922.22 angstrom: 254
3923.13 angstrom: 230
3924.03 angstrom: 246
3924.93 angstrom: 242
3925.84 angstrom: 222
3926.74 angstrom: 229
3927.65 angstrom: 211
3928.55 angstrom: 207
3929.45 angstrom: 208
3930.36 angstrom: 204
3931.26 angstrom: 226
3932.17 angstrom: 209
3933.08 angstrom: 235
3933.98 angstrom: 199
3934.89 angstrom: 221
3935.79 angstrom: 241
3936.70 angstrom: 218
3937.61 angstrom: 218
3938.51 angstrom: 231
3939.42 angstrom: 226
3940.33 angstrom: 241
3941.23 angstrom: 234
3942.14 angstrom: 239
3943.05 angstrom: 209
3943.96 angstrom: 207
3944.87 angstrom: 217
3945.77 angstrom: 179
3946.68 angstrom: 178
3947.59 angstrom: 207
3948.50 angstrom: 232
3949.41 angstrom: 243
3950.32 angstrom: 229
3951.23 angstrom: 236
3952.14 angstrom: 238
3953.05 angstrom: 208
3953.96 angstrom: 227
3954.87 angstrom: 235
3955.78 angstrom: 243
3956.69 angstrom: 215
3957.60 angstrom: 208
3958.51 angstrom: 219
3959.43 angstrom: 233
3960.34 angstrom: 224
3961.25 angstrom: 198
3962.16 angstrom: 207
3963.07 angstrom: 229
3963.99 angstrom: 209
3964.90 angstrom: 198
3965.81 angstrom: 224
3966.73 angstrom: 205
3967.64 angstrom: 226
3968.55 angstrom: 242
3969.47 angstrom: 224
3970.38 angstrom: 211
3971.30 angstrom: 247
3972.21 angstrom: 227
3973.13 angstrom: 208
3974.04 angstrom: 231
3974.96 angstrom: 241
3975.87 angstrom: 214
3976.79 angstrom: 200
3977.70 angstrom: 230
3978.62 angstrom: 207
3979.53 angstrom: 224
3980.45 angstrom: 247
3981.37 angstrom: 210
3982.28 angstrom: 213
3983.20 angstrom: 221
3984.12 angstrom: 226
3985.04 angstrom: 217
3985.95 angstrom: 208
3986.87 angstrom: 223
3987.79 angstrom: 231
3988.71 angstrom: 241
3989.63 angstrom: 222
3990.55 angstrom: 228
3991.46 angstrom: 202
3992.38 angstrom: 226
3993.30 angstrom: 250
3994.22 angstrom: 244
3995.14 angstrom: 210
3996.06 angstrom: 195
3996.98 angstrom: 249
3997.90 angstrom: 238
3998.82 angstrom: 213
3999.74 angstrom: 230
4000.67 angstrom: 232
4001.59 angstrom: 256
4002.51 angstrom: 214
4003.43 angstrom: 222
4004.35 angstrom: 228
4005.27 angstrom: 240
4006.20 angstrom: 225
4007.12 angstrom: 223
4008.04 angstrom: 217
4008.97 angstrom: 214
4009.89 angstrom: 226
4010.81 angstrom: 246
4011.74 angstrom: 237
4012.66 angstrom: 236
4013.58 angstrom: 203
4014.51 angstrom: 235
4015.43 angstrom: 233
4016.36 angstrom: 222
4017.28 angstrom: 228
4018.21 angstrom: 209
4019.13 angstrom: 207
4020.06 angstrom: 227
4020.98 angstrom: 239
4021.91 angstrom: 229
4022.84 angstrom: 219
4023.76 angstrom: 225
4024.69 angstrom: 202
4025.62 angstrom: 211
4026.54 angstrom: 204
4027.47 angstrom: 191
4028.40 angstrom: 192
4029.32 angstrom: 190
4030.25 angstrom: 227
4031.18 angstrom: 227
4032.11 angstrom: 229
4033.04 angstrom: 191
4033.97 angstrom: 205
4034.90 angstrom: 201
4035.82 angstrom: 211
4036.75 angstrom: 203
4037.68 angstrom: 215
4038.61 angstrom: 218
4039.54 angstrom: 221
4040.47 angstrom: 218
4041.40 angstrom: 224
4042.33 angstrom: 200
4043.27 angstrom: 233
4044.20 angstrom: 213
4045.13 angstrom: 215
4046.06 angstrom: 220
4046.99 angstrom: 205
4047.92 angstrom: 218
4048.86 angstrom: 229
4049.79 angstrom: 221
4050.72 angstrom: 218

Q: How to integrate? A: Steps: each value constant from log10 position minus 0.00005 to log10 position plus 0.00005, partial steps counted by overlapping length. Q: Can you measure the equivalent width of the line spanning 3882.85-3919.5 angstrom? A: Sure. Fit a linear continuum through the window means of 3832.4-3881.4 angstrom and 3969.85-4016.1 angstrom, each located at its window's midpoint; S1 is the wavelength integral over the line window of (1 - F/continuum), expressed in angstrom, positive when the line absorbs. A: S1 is 10.0 angstrom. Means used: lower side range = 388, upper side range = 225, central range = 244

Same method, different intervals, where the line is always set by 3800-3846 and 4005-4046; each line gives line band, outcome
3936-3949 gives 3.89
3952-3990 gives 7.70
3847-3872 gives 2.46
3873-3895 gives 6.39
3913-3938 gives 7.90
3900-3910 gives 3.15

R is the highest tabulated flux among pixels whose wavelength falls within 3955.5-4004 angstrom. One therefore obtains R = 256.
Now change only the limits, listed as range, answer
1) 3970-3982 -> 247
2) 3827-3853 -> 564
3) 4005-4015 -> 246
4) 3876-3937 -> 297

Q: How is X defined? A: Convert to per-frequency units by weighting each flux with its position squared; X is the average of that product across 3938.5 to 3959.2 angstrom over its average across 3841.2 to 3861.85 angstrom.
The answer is 0.6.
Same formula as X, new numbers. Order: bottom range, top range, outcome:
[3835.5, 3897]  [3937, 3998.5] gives 0.67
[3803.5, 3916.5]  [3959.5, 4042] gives 0.67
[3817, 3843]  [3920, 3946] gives 0.49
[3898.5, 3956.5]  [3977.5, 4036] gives 1.01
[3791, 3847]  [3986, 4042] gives 0.57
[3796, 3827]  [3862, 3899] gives 0.72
